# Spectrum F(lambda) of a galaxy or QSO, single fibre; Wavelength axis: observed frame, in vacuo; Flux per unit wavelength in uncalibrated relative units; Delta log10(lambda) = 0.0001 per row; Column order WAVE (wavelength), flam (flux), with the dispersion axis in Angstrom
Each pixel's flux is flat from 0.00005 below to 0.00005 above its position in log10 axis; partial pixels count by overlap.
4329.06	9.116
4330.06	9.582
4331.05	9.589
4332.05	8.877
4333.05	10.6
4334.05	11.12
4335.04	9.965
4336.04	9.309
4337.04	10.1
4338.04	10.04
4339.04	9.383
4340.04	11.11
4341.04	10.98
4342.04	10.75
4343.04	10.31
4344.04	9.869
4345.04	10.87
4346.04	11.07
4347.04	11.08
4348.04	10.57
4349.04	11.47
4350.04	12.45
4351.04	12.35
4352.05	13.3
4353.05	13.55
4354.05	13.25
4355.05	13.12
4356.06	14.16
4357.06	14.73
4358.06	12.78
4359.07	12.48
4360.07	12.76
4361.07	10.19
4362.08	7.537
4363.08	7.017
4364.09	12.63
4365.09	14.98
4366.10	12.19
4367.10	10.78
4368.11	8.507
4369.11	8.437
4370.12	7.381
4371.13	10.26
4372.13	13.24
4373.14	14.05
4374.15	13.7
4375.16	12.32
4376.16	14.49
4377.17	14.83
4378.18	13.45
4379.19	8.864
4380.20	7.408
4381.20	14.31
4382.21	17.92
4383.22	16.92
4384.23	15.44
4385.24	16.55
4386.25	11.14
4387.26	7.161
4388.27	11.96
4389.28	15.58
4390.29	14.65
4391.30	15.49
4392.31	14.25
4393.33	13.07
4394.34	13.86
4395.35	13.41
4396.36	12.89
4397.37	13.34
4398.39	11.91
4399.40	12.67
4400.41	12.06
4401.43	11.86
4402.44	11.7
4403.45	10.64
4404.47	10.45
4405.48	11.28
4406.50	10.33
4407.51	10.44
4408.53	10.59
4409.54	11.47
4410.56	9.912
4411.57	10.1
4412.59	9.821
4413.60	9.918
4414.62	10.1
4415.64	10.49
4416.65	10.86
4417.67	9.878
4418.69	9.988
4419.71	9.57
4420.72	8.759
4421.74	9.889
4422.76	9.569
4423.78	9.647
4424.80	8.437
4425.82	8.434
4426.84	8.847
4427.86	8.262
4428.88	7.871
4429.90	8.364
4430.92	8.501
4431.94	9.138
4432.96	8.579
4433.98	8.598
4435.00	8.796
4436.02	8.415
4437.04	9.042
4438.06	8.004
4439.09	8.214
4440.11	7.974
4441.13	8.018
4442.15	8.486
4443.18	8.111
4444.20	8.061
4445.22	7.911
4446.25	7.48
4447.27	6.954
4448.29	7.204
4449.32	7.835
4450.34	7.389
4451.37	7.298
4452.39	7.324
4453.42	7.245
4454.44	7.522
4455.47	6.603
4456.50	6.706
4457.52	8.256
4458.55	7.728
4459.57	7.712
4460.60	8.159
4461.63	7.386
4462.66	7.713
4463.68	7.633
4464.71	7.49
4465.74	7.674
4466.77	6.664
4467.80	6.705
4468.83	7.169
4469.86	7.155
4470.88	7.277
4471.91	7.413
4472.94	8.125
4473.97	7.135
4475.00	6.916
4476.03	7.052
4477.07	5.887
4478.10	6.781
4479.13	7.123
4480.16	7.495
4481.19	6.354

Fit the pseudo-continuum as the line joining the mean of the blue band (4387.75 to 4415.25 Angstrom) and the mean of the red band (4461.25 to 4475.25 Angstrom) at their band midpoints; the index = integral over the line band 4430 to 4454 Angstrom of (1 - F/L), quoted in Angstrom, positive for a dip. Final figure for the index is 3.0 Angstrom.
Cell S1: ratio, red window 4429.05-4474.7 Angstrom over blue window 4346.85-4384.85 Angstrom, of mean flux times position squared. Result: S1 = 0.7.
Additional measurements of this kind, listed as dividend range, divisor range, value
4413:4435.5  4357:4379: 0.81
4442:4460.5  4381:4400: 0.56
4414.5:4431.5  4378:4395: 0.70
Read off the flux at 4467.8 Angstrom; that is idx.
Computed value 6.705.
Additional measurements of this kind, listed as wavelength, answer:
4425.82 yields 8.434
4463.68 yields 7.633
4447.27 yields 6.954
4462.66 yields 7.713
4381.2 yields 14.31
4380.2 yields 7.408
